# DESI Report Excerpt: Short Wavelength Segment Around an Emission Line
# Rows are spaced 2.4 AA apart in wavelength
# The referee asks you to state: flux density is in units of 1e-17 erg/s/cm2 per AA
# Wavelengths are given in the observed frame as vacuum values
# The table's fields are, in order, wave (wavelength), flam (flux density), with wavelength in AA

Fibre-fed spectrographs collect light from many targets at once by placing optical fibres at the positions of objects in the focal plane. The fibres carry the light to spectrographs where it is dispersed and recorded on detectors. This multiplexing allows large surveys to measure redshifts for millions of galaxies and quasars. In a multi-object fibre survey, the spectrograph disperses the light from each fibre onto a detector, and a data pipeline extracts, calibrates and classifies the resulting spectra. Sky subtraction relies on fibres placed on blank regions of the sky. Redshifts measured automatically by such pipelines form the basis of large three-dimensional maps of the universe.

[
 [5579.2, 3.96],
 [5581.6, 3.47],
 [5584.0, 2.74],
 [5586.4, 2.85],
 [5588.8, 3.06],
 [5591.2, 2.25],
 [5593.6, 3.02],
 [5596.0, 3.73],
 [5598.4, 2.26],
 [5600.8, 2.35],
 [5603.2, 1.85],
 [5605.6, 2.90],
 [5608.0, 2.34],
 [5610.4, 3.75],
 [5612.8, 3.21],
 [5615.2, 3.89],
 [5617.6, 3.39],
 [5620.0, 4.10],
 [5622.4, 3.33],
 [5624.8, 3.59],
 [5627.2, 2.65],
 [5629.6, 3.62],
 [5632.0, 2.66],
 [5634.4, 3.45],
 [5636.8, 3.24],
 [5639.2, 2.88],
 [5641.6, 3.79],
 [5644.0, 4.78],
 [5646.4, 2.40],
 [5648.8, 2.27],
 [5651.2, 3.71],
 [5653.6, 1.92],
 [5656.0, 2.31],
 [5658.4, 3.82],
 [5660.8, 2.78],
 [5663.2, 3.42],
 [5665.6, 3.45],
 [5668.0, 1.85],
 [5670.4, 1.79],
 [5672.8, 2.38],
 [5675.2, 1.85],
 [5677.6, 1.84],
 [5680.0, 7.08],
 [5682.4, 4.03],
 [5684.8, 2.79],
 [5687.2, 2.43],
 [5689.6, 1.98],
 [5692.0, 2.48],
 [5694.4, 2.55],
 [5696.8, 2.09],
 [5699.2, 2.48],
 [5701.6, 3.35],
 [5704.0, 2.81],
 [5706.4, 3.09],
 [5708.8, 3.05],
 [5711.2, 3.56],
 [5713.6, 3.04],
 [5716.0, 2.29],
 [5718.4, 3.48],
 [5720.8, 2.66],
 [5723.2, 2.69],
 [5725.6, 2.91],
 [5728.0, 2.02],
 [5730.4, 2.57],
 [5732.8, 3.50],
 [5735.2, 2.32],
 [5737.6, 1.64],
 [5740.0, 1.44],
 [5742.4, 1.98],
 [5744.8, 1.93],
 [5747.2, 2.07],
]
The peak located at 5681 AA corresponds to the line Hgamma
